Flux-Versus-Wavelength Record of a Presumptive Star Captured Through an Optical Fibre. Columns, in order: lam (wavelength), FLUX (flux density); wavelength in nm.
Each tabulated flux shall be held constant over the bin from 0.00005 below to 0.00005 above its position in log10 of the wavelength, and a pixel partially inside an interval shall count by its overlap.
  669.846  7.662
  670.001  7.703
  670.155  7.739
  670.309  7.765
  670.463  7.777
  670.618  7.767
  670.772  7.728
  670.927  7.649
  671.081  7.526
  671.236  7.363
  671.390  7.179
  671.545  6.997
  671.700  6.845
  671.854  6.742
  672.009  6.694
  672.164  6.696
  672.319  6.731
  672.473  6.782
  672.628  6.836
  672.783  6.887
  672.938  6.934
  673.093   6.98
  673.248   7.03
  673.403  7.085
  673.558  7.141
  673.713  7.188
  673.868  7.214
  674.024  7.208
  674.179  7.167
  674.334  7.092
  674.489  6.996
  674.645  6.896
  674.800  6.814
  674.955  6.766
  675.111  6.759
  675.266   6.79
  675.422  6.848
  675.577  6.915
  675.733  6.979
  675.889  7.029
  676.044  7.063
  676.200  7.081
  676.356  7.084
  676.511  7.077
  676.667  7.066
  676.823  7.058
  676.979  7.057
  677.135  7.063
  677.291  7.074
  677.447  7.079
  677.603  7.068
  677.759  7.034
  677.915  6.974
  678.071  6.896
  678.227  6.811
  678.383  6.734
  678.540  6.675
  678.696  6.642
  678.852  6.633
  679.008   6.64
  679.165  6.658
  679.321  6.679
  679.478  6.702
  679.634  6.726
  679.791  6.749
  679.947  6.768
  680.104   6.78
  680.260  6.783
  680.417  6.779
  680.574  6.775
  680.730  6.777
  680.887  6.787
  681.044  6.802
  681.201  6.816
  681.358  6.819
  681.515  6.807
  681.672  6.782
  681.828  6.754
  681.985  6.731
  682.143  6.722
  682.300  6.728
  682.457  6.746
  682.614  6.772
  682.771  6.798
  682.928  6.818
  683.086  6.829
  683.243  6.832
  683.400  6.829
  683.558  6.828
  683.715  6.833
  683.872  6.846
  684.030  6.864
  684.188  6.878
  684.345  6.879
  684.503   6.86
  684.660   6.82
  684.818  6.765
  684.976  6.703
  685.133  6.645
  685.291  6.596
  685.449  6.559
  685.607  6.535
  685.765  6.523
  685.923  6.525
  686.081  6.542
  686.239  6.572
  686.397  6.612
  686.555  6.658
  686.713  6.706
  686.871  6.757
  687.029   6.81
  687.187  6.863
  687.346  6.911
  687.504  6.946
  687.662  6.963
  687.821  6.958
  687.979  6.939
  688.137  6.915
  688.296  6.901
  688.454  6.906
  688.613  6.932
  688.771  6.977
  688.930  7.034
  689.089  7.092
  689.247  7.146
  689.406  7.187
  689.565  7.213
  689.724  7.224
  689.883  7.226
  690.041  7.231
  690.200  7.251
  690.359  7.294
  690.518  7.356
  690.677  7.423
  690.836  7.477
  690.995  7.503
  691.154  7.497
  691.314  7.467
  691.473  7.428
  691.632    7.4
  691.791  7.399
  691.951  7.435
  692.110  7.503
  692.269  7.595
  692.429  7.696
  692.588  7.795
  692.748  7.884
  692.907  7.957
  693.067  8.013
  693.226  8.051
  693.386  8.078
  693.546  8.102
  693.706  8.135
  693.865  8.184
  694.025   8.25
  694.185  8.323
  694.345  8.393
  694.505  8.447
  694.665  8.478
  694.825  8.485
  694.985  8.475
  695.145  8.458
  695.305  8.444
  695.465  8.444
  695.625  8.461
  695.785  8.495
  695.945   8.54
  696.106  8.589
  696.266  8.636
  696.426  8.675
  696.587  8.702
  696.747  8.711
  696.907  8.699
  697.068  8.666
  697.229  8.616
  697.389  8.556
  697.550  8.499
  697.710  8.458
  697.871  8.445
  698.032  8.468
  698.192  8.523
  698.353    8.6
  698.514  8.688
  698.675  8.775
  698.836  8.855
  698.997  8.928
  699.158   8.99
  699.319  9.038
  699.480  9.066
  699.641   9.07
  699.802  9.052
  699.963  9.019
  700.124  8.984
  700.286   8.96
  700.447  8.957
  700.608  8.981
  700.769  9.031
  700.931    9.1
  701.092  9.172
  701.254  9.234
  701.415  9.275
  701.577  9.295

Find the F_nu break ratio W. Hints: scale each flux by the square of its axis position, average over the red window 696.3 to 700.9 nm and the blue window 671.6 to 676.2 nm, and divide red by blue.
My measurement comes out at 1.36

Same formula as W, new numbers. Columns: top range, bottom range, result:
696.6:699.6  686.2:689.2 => 1.30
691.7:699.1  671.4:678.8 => 1.27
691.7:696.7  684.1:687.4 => 1.25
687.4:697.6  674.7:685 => 1.18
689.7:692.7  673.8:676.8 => 1.12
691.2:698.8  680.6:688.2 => 1.26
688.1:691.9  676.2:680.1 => 1.09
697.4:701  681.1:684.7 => 1.36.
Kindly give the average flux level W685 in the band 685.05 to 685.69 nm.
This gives 6.58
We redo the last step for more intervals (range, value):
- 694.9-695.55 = 8.46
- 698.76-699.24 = 8.92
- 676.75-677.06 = 7.05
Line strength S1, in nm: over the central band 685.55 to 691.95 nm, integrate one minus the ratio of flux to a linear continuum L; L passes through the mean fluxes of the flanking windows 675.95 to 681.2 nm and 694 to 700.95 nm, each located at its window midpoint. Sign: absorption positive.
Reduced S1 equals 0.66 nm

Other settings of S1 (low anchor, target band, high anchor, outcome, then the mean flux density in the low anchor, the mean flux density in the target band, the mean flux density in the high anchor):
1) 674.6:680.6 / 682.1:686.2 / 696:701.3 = 0.401 nm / 6.87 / 6.74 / 8.81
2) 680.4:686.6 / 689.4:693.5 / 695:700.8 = 0.159 nm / 6.74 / 7.53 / 8.72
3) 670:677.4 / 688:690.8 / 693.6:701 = 0.344 nm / 7.09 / 7.14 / 8.66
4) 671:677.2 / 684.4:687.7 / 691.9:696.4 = 0.431 nm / 6.99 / 6.71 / 8.2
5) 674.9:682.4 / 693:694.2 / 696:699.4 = 0.021 nm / 6.85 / 8.13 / 8.67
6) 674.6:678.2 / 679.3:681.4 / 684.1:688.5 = 0.037 nm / 6.98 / 6.77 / 6.76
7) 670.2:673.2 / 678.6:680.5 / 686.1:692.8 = 0.119 nm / 7.16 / 6.71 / 7.16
